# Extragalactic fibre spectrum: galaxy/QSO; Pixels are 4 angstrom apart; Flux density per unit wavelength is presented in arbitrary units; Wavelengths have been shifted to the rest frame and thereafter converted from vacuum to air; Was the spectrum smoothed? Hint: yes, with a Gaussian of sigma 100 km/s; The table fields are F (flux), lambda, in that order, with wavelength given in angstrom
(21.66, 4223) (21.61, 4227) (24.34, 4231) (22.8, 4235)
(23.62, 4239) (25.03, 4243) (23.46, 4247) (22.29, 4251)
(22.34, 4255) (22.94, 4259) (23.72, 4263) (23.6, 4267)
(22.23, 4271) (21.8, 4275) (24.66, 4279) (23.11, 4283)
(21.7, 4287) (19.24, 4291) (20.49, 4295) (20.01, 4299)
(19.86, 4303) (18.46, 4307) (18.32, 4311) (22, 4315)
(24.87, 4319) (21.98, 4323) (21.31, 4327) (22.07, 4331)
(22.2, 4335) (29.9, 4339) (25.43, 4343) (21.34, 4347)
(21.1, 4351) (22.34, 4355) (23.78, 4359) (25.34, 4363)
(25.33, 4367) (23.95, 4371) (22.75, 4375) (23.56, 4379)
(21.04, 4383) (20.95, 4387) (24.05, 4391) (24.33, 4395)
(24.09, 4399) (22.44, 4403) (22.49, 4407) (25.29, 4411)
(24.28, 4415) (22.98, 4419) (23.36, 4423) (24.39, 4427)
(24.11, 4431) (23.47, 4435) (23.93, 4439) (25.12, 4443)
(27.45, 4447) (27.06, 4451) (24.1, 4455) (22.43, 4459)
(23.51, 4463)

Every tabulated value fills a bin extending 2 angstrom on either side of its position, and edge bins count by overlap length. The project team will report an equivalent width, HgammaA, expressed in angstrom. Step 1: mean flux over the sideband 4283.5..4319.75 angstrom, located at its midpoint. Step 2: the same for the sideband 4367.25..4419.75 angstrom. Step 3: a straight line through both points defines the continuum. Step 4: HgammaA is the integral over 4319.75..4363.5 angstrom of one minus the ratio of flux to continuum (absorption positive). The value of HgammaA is -3.2 angstrom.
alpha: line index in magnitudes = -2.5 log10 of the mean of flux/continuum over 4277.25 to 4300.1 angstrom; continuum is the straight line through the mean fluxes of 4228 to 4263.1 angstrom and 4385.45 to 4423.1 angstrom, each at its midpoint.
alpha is 0.09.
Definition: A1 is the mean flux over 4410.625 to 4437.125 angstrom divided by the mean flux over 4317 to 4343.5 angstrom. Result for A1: 1.00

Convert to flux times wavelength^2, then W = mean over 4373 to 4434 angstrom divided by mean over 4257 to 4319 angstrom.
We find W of 1.1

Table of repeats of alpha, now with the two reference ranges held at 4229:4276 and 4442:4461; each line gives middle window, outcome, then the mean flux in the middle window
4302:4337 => 0.127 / 21.3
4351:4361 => 0.074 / 22.7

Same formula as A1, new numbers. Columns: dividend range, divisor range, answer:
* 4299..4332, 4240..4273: 0.91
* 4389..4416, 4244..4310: 1.09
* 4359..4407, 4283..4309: 1.16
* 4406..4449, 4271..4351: 1.10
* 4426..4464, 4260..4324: 1.14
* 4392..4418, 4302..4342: 1.07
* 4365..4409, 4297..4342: 1.05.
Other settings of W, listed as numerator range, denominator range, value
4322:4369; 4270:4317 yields 1.15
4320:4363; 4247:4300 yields 1.08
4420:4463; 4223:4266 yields 1.16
